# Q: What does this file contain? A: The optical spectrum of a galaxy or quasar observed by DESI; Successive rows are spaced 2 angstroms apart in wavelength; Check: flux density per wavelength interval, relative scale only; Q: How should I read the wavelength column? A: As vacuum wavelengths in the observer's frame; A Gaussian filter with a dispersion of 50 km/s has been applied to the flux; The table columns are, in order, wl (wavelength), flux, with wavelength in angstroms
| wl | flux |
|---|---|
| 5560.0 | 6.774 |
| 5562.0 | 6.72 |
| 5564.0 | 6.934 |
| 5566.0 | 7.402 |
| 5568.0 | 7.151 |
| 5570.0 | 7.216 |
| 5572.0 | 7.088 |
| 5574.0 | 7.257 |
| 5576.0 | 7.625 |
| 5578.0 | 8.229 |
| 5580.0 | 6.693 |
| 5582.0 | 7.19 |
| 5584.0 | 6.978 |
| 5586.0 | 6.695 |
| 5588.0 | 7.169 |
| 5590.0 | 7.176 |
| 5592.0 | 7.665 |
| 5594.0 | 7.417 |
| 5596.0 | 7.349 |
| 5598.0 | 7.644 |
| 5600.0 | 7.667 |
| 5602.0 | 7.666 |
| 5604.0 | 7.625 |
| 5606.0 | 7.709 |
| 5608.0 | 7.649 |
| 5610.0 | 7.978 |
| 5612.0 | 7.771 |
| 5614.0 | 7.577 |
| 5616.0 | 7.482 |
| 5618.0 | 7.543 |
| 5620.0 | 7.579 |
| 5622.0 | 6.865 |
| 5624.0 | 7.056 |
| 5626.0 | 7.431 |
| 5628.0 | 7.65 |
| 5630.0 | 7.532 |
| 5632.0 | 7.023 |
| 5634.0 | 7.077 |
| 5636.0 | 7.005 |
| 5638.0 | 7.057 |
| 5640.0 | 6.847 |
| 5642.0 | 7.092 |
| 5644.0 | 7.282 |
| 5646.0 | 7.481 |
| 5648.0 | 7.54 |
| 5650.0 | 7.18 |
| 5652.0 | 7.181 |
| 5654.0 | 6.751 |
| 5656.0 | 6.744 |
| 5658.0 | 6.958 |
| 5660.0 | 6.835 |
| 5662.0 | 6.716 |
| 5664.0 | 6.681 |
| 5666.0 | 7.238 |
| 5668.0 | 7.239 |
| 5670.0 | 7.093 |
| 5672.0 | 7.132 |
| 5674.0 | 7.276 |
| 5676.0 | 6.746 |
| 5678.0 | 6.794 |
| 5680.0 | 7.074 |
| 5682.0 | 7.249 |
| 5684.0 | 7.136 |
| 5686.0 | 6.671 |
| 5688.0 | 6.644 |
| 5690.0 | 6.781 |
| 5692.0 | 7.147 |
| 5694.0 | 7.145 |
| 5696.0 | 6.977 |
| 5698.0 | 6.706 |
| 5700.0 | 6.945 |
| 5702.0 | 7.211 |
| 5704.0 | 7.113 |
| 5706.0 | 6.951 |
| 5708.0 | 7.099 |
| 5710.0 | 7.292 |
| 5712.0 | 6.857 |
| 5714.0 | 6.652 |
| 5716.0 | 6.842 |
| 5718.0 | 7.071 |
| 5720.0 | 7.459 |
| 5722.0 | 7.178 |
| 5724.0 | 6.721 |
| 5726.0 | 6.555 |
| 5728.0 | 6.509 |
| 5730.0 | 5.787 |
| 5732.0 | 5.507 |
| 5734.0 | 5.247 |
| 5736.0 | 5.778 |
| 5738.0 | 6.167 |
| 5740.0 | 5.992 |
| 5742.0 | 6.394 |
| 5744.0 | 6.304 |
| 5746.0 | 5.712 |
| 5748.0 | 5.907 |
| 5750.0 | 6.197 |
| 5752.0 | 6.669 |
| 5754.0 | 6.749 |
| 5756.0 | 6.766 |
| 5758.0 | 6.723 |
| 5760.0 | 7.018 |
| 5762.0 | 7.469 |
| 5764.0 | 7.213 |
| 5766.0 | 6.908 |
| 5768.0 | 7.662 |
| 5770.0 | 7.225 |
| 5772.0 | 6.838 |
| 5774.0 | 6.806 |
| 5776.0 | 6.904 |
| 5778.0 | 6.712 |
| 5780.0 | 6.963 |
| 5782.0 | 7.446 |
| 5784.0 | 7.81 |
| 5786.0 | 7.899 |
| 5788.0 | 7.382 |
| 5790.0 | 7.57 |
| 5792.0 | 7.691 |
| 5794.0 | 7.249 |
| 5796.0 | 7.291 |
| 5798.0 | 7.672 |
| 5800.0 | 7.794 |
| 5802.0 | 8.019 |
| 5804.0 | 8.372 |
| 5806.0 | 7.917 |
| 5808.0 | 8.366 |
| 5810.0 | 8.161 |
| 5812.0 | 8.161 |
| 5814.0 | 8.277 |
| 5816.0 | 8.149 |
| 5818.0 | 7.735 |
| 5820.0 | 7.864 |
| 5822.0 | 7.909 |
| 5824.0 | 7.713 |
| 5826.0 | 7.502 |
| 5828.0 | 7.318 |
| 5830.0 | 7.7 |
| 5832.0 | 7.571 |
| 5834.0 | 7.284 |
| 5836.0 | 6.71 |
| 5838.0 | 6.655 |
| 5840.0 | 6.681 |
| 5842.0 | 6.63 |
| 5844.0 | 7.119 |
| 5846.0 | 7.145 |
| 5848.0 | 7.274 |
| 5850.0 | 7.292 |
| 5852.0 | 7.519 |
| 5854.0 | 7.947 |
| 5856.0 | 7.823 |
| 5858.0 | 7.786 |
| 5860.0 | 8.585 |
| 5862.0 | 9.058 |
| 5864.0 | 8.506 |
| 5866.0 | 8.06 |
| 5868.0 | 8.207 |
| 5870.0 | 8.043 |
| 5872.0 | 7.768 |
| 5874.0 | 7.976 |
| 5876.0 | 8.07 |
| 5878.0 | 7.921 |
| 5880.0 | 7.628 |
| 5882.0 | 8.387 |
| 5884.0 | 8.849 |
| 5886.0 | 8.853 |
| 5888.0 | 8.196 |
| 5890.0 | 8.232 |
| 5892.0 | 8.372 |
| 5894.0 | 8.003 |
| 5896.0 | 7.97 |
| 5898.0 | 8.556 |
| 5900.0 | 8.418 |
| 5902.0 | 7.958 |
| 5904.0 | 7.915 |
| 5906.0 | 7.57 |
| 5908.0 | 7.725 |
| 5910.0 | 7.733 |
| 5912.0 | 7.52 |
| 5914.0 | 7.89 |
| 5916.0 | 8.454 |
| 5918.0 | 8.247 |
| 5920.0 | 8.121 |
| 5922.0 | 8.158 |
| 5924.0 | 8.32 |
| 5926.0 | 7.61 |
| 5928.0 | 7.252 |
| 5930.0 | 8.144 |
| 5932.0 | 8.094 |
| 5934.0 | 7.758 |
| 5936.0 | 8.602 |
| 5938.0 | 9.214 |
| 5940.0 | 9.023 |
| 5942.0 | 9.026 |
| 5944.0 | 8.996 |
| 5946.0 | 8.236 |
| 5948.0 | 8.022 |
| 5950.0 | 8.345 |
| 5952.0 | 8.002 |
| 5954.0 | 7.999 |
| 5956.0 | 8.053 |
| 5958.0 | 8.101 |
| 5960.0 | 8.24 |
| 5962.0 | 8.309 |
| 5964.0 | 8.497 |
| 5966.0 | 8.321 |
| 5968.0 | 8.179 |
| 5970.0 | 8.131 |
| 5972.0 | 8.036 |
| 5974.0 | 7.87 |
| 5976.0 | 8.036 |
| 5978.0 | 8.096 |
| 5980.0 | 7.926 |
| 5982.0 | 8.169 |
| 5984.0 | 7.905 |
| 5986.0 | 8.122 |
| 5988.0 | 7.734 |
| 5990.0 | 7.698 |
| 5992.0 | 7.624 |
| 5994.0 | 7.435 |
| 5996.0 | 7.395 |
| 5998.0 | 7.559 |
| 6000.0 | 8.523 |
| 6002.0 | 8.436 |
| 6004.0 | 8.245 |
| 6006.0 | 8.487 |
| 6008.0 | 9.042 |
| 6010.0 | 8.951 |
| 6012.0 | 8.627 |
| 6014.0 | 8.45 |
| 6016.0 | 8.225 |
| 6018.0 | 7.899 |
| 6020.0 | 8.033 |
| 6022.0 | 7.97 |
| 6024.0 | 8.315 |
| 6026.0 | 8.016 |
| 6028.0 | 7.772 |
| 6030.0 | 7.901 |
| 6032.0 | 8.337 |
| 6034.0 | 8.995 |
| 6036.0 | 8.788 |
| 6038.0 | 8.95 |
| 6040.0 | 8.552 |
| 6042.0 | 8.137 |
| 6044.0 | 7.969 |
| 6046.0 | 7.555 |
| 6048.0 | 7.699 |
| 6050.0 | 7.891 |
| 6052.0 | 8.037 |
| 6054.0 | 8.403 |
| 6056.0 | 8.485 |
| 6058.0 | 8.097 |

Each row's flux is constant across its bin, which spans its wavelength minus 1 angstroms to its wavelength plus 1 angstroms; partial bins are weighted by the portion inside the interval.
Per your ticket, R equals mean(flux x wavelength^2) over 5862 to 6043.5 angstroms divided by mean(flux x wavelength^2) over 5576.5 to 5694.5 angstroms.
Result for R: 1.27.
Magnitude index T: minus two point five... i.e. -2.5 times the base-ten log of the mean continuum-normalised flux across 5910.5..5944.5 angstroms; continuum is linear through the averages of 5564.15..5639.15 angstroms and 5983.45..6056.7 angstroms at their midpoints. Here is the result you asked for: -0.03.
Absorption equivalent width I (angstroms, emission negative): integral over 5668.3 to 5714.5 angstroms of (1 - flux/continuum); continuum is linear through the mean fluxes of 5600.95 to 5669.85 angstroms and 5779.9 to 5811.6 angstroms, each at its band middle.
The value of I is 2.7 angstroms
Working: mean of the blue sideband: 7.26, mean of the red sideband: 7.76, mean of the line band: 6.99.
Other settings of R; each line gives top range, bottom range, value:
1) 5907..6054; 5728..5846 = 1.22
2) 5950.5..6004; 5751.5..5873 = 1.13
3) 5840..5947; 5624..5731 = 1.24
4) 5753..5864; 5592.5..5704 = 1.10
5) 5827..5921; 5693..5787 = 1.22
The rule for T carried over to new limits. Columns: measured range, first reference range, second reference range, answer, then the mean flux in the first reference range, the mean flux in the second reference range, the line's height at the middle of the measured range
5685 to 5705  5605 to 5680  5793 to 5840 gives 0.064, 7.21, 7.69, 7.35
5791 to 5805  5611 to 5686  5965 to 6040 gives -0.020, 7.15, 8.17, 7.58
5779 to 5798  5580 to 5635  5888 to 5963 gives 0.049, 7.4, 8.17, 7.84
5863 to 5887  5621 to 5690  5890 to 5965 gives -0.031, 7.06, 8.18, 7.96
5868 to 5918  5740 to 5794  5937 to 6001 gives -0.054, 6.95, 8.15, 7.7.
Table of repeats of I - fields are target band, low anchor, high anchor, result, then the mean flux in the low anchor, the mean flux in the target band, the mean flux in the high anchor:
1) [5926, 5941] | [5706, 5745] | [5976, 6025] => -1.0 angstroms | 6.51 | 8.25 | 8.12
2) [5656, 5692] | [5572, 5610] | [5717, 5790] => 0.5 angstroms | 7.42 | 6.96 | 6.72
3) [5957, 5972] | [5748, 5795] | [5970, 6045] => -0.5 angstroms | 7.1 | 8.24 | 8.17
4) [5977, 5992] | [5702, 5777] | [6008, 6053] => 0.1 angstroms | 6.66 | 7.93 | 8.25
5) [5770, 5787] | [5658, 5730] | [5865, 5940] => 0.6 angstroms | 6.95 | 7.18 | 8.11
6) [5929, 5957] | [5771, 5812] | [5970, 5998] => -2.2 angstroms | 7.56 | 8.39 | 7.85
